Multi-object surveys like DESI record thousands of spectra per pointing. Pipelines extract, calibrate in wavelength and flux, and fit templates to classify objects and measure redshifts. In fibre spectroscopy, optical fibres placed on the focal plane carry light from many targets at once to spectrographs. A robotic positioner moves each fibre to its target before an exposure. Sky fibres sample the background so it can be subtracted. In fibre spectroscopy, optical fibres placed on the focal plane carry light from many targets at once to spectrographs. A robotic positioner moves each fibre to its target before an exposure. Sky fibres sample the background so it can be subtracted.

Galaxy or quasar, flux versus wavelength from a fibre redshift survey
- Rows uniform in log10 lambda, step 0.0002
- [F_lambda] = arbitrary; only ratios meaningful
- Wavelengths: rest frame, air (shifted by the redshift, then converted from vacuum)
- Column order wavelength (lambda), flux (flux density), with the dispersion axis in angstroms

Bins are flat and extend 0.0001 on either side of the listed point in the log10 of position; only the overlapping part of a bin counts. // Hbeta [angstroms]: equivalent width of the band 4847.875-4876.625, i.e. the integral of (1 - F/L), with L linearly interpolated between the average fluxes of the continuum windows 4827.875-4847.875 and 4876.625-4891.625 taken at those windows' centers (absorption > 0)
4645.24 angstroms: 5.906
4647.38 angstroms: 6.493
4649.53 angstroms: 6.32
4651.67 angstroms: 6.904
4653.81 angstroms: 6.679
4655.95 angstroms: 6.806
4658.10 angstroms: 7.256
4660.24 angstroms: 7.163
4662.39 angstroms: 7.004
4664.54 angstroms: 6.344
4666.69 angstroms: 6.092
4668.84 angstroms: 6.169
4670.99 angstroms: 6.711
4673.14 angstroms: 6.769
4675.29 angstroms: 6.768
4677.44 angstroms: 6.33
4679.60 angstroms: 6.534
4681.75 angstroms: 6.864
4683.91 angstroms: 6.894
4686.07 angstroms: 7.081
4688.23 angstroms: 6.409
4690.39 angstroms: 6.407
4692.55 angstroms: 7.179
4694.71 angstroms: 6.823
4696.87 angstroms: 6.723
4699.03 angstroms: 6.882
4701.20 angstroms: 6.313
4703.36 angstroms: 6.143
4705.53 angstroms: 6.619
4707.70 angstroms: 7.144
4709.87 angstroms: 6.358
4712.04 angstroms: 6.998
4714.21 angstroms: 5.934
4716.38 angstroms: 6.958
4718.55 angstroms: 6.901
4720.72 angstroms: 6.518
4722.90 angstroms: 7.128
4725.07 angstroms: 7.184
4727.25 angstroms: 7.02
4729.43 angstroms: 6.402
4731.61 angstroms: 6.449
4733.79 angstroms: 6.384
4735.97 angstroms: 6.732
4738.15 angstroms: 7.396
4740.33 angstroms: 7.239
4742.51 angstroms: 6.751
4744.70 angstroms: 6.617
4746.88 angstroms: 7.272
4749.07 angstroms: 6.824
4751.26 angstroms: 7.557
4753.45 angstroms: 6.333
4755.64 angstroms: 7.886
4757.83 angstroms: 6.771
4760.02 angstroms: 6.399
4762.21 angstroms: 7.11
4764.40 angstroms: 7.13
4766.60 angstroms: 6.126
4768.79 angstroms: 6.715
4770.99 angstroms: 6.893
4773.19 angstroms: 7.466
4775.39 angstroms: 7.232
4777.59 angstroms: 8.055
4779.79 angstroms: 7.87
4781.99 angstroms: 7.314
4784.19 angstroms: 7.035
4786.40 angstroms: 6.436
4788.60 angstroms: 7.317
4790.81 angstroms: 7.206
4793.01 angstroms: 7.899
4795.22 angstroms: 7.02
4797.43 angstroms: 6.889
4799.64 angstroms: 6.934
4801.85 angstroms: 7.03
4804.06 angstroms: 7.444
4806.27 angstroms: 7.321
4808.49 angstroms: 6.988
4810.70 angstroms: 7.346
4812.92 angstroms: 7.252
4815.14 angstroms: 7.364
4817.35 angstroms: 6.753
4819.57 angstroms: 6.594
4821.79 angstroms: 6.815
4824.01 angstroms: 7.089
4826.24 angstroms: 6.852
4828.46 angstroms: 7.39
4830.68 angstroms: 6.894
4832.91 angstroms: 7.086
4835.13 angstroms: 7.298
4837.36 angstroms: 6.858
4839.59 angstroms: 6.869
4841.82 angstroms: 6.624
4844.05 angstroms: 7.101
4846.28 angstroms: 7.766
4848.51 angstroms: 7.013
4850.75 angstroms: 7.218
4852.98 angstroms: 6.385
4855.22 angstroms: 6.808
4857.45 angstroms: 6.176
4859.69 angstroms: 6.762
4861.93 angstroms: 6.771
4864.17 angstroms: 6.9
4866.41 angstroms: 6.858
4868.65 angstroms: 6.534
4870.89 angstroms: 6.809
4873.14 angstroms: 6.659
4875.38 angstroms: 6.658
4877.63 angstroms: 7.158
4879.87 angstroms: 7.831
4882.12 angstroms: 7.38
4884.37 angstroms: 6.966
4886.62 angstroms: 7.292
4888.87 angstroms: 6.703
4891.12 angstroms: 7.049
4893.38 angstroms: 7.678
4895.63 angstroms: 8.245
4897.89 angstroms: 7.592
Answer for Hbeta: 1.7 angstroms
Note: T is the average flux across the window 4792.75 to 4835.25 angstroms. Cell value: 7.09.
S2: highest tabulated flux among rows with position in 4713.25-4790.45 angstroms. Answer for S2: 8.055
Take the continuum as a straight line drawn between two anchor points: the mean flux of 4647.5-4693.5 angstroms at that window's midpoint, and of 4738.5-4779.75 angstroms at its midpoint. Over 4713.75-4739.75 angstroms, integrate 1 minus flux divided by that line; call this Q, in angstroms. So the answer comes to 0.5 angstroms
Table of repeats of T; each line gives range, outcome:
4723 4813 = 7.05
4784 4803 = 7.09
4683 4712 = 6.7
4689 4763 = 6.8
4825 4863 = 6.93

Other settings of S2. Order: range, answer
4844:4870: 7.766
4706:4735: 7.184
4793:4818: 7.899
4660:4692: 7.163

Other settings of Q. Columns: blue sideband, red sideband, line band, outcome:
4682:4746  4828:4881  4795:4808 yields -0.47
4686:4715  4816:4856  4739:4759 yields -0.81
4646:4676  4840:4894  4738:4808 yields -2.88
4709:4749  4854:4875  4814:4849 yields -1.59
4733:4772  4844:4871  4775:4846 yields -2.74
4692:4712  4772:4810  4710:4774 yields 0.84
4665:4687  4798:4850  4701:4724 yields 0.25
